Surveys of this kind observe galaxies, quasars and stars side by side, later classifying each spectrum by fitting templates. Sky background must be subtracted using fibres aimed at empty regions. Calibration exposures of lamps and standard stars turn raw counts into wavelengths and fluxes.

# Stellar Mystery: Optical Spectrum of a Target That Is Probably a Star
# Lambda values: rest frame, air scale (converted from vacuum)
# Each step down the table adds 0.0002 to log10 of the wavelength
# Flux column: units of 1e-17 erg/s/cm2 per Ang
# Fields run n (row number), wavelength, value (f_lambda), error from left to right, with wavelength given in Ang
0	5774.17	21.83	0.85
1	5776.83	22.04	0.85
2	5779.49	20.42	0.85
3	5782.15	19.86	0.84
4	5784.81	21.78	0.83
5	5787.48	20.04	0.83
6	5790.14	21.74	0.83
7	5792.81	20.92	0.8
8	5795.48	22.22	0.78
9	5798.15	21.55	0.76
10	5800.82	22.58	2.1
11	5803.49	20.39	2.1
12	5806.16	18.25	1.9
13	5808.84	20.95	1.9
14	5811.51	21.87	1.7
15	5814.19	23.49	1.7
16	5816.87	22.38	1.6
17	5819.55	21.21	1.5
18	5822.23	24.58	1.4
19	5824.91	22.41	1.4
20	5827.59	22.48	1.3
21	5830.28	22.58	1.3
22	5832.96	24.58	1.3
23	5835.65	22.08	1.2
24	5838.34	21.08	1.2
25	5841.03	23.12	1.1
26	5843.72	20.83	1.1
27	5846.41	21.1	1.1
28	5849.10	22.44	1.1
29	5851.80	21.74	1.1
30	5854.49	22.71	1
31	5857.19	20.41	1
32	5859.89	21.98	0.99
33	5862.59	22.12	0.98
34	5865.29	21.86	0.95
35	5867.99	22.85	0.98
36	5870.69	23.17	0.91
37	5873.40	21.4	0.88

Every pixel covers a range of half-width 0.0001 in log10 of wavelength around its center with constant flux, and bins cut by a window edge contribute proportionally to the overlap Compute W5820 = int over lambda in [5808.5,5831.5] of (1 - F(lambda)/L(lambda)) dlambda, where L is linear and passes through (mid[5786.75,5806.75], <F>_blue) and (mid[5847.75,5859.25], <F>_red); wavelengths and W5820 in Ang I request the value -1.2 Ang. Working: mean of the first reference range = 21.1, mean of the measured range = 22.5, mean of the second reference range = 21.8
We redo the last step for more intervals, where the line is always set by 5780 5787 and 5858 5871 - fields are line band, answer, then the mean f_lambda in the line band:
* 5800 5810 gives 0.3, 20.4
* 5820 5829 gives -0.6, 23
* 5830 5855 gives -0.4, 22.2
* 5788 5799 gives -0.3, 21.5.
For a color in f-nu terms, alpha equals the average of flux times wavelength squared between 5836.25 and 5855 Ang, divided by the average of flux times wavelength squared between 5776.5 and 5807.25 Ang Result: 1.1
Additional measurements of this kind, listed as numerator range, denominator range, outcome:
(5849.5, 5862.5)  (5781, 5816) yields 1.05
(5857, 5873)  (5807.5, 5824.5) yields 1.00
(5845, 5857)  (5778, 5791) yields 1.08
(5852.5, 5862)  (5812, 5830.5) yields 0.97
